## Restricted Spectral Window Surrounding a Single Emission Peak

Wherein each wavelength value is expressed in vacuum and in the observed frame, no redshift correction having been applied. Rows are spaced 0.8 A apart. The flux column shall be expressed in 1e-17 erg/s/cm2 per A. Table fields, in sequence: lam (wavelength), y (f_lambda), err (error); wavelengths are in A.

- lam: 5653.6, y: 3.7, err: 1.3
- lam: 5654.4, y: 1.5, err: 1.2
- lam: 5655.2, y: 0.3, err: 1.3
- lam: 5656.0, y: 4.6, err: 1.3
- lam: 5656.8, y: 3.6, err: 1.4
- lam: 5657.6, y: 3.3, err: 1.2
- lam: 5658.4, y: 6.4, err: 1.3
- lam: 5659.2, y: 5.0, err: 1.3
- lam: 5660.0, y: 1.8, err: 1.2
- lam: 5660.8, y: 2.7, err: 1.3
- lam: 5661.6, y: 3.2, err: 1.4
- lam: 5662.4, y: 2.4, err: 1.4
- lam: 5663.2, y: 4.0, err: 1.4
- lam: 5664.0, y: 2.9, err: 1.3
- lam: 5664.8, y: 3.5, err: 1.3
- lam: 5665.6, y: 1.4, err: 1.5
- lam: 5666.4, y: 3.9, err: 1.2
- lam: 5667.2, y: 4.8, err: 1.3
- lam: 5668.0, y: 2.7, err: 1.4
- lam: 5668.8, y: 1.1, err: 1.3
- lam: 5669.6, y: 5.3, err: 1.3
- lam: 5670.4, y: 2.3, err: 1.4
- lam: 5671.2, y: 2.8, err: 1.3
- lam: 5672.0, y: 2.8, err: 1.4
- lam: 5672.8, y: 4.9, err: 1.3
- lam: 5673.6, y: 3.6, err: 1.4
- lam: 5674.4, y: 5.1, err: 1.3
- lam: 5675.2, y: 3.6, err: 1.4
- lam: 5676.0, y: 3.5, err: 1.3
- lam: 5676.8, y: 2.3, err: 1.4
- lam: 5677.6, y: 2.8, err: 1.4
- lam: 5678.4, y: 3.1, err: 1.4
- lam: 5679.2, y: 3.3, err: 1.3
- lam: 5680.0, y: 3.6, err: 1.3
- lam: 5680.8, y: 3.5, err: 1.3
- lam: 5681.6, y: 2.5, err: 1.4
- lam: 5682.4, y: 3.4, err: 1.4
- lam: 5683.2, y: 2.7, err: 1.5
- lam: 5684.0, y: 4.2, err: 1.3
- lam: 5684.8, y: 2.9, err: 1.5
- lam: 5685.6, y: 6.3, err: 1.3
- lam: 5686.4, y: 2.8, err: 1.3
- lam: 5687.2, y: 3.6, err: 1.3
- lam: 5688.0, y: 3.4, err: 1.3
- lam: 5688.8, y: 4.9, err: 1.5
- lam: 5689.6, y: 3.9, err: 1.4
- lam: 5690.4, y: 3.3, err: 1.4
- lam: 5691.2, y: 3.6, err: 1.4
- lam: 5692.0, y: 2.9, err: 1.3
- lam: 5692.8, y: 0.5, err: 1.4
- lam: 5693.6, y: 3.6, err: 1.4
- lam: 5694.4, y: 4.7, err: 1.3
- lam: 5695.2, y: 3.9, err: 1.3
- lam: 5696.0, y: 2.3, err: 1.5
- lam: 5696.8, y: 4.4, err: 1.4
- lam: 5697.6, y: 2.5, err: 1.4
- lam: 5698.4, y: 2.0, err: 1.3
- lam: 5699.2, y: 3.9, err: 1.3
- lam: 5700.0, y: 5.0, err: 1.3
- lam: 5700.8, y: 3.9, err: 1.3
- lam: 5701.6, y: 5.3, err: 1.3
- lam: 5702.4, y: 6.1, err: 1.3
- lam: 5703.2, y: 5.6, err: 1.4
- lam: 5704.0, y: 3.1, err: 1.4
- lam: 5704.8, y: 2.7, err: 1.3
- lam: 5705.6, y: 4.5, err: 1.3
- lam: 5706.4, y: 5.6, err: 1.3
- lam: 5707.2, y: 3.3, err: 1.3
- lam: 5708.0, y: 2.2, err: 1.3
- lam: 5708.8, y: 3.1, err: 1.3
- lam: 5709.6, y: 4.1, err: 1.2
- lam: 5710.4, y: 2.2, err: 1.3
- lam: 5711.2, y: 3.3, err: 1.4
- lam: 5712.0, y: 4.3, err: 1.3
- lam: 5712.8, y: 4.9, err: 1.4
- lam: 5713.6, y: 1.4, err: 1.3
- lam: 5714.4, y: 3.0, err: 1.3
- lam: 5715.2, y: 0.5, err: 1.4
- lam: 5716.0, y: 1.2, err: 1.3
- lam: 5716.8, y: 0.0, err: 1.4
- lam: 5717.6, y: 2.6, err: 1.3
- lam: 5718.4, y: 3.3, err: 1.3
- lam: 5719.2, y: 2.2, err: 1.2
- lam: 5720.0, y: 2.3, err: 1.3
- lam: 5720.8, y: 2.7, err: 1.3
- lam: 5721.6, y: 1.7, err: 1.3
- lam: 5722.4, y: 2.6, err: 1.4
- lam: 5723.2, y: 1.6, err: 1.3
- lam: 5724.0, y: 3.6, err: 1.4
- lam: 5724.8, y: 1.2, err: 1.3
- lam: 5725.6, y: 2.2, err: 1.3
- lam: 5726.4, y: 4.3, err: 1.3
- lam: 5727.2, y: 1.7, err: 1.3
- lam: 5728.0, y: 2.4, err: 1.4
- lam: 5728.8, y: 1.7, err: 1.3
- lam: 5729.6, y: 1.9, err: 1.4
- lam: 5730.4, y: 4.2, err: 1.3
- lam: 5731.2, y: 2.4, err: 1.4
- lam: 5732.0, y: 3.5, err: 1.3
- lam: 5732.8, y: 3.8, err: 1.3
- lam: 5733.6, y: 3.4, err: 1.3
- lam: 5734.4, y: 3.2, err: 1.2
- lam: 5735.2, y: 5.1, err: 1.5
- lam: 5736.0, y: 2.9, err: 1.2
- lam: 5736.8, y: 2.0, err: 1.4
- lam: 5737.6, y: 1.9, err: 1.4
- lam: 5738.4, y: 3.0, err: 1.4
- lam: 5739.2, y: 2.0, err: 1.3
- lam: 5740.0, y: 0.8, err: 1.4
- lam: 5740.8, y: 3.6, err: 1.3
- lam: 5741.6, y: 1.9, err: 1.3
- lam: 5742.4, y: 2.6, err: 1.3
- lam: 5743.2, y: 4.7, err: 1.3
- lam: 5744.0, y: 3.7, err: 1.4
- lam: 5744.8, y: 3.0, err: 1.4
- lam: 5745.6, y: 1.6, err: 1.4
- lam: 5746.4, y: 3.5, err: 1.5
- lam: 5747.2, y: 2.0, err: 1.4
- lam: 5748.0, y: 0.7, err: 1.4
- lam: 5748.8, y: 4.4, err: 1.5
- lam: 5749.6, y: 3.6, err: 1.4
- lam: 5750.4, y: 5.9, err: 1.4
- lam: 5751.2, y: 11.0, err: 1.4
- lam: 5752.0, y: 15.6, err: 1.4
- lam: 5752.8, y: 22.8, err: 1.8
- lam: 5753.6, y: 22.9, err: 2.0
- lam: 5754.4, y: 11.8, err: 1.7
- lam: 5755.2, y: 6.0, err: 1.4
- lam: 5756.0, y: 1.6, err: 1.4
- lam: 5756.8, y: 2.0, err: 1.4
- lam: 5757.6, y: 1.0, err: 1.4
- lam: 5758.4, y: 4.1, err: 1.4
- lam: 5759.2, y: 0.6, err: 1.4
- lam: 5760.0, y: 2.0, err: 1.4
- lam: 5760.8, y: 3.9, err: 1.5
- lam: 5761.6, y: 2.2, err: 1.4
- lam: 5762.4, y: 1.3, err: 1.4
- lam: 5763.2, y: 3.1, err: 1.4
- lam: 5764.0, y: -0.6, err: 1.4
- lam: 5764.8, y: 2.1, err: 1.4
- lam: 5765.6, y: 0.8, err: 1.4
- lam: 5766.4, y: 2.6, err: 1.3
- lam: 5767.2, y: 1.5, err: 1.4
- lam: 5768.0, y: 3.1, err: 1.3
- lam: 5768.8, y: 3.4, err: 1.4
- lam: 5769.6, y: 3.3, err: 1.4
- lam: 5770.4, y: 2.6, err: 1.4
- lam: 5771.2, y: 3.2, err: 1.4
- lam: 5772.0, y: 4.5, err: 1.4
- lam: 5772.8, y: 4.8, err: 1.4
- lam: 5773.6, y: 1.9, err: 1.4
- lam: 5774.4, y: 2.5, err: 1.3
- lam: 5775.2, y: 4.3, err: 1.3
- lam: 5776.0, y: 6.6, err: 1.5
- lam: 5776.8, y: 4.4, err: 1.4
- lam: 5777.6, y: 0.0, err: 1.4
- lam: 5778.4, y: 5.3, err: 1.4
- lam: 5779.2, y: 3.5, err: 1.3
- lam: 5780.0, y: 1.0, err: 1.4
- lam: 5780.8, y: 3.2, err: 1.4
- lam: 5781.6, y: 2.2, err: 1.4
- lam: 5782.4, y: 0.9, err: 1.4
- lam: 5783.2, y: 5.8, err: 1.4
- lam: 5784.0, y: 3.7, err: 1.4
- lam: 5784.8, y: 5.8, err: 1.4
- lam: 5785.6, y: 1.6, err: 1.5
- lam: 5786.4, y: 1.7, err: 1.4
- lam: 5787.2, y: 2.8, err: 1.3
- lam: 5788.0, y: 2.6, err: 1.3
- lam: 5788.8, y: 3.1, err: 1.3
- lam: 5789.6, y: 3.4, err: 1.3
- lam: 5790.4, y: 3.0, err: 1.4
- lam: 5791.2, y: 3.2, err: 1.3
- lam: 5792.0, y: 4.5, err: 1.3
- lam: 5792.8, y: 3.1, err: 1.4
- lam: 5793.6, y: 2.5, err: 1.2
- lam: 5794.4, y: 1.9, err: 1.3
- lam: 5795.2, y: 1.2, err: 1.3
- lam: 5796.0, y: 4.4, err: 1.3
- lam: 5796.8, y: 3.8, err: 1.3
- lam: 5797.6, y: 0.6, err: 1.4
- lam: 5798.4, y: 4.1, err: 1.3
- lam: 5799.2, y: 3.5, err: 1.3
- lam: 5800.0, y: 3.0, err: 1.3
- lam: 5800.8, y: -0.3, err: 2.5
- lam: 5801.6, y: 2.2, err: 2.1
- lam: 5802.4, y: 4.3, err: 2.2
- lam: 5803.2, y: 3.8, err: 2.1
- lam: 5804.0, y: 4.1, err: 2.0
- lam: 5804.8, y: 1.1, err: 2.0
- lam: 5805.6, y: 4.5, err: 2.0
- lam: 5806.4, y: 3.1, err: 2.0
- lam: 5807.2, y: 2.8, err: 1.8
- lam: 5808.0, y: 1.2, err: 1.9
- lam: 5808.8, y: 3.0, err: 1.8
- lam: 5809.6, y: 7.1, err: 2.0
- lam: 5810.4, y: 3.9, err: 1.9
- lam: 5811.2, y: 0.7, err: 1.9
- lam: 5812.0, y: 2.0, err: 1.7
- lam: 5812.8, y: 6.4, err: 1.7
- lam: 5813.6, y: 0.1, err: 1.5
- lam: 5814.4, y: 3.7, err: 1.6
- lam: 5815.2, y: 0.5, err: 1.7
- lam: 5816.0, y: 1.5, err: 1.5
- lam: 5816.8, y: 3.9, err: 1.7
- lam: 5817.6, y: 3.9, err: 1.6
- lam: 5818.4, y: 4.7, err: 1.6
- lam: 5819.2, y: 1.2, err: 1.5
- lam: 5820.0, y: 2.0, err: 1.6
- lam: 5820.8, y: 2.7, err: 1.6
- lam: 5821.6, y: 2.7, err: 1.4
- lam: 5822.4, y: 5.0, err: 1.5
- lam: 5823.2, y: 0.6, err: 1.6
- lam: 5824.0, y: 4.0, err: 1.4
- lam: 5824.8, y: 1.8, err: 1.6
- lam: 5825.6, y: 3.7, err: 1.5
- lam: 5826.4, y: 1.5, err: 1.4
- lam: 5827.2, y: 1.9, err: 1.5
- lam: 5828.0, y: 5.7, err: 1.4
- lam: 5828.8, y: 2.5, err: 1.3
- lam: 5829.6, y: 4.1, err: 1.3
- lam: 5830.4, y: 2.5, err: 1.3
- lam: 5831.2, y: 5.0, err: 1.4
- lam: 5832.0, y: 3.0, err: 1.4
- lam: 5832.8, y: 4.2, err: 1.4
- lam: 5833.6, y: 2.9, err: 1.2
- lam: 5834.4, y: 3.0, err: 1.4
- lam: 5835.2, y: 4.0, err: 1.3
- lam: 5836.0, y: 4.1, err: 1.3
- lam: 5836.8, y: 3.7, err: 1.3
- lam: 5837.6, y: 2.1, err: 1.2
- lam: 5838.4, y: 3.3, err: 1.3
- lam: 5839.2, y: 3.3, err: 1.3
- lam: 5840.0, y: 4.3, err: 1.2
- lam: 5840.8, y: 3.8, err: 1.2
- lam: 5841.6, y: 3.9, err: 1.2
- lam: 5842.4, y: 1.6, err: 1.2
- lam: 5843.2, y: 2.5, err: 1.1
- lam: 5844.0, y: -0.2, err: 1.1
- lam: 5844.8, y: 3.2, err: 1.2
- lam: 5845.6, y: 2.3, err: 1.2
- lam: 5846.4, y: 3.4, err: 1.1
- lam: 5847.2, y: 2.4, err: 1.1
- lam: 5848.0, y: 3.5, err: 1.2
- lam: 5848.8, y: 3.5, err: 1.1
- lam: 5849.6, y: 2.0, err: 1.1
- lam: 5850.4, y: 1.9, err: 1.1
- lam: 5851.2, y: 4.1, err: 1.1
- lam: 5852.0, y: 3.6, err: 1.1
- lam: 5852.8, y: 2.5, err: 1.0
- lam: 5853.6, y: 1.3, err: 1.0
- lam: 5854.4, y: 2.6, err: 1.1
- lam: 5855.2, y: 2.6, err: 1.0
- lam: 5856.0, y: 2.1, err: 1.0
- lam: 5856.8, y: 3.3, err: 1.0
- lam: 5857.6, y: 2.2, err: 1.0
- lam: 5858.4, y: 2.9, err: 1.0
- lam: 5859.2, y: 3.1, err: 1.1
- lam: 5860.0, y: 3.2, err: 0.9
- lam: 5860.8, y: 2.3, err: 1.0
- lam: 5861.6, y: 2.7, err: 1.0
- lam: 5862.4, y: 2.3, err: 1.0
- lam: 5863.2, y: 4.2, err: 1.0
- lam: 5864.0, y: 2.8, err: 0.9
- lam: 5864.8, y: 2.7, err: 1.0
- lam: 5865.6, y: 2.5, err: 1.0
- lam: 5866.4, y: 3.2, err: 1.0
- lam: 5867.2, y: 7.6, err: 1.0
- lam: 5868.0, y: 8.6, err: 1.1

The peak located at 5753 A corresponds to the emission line Hbeta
